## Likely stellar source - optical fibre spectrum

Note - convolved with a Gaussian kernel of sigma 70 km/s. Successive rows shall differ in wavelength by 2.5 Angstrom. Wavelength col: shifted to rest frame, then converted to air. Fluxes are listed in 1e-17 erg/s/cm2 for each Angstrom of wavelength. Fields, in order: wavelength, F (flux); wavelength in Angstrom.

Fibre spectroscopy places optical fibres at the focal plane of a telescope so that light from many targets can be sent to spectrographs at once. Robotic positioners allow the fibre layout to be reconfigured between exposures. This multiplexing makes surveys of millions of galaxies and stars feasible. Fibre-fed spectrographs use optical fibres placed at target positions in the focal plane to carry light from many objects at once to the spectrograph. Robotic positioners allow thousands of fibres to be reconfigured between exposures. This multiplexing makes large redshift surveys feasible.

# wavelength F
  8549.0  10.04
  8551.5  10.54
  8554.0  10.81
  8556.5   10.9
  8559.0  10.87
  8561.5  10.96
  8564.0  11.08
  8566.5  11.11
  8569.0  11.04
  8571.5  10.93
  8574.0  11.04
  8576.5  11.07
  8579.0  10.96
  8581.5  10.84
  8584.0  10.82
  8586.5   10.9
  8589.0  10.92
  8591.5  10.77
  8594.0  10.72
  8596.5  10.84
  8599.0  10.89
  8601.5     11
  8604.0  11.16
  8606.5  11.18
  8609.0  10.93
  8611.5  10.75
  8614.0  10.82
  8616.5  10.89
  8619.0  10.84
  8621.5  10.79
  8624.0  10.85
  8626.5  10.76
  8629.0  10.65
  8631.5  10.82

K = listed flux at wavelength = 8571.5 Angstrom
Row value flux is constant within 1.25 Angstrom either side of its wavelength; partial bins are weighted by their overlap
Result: 10.93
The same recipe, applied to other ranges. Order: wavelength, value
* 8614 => 10.82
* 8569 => 11.04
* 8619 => 10.84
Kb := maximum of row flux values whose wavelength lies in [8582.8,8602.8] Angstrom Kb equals 11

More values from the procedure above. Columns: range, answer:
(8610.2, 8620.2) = 10.89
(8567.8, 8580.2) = 11.07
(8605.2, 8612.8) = 11.18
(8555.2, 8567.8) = 11.11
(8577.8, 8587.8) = 10.96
